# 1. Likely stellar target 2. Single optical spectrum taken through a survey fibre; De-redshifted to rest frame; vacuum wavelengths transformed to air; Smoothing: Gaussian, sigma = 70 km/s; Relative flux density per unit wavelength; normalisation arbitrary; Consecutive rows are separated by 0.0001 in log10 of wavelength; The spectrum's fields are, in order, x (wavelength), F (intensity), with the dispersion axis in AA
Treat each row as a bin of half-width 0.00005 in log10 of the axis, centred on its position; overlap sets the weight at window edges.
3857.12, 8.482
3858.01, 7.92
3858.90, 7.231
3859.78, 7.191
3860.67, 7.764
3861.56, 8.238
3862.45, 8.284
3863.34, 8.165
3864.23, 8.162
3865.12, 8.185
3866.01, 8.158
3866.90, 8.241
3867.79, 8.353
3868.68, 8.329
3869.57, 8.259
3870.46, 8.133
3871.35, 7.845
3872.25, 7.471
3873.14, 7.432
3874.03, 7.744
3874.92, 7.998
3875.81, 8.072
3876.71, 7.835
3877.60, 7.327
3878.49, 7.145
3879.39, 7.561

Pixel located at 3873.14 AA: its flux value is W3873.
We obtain 7.432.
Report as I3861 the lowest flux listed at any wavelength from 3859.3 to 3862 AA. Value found 7.191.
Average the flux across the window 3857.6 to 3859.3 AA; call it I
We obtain 7.57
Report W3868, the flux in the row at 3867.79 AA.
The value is 8.353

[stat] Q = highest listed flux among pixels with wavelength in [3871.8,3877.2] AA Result 8.072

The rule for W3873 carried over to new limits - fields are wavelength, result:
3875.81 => 8.072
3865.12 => 8.185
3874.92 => 7.998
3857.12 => 8.482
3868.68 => 8.329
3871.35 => 7.845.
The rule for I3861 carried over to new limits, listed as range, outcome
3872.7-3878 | 7.327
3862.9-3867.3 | 8.158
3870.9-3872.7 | 7.471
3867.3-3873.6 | 7.432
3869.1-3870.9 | 8.133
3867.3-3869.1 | 8.329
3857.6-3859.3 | 7.231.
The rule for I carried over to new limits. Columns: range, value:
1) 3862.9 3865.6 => 8.17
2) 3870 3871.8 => 7.98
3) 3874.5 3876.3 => 8.01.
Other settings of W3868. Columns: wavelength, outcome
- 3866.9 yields 8.241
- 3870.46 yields 8.133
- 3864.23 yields 8.162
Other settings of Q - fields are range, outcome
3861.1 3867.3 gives 8.284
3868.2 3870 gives 8.329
